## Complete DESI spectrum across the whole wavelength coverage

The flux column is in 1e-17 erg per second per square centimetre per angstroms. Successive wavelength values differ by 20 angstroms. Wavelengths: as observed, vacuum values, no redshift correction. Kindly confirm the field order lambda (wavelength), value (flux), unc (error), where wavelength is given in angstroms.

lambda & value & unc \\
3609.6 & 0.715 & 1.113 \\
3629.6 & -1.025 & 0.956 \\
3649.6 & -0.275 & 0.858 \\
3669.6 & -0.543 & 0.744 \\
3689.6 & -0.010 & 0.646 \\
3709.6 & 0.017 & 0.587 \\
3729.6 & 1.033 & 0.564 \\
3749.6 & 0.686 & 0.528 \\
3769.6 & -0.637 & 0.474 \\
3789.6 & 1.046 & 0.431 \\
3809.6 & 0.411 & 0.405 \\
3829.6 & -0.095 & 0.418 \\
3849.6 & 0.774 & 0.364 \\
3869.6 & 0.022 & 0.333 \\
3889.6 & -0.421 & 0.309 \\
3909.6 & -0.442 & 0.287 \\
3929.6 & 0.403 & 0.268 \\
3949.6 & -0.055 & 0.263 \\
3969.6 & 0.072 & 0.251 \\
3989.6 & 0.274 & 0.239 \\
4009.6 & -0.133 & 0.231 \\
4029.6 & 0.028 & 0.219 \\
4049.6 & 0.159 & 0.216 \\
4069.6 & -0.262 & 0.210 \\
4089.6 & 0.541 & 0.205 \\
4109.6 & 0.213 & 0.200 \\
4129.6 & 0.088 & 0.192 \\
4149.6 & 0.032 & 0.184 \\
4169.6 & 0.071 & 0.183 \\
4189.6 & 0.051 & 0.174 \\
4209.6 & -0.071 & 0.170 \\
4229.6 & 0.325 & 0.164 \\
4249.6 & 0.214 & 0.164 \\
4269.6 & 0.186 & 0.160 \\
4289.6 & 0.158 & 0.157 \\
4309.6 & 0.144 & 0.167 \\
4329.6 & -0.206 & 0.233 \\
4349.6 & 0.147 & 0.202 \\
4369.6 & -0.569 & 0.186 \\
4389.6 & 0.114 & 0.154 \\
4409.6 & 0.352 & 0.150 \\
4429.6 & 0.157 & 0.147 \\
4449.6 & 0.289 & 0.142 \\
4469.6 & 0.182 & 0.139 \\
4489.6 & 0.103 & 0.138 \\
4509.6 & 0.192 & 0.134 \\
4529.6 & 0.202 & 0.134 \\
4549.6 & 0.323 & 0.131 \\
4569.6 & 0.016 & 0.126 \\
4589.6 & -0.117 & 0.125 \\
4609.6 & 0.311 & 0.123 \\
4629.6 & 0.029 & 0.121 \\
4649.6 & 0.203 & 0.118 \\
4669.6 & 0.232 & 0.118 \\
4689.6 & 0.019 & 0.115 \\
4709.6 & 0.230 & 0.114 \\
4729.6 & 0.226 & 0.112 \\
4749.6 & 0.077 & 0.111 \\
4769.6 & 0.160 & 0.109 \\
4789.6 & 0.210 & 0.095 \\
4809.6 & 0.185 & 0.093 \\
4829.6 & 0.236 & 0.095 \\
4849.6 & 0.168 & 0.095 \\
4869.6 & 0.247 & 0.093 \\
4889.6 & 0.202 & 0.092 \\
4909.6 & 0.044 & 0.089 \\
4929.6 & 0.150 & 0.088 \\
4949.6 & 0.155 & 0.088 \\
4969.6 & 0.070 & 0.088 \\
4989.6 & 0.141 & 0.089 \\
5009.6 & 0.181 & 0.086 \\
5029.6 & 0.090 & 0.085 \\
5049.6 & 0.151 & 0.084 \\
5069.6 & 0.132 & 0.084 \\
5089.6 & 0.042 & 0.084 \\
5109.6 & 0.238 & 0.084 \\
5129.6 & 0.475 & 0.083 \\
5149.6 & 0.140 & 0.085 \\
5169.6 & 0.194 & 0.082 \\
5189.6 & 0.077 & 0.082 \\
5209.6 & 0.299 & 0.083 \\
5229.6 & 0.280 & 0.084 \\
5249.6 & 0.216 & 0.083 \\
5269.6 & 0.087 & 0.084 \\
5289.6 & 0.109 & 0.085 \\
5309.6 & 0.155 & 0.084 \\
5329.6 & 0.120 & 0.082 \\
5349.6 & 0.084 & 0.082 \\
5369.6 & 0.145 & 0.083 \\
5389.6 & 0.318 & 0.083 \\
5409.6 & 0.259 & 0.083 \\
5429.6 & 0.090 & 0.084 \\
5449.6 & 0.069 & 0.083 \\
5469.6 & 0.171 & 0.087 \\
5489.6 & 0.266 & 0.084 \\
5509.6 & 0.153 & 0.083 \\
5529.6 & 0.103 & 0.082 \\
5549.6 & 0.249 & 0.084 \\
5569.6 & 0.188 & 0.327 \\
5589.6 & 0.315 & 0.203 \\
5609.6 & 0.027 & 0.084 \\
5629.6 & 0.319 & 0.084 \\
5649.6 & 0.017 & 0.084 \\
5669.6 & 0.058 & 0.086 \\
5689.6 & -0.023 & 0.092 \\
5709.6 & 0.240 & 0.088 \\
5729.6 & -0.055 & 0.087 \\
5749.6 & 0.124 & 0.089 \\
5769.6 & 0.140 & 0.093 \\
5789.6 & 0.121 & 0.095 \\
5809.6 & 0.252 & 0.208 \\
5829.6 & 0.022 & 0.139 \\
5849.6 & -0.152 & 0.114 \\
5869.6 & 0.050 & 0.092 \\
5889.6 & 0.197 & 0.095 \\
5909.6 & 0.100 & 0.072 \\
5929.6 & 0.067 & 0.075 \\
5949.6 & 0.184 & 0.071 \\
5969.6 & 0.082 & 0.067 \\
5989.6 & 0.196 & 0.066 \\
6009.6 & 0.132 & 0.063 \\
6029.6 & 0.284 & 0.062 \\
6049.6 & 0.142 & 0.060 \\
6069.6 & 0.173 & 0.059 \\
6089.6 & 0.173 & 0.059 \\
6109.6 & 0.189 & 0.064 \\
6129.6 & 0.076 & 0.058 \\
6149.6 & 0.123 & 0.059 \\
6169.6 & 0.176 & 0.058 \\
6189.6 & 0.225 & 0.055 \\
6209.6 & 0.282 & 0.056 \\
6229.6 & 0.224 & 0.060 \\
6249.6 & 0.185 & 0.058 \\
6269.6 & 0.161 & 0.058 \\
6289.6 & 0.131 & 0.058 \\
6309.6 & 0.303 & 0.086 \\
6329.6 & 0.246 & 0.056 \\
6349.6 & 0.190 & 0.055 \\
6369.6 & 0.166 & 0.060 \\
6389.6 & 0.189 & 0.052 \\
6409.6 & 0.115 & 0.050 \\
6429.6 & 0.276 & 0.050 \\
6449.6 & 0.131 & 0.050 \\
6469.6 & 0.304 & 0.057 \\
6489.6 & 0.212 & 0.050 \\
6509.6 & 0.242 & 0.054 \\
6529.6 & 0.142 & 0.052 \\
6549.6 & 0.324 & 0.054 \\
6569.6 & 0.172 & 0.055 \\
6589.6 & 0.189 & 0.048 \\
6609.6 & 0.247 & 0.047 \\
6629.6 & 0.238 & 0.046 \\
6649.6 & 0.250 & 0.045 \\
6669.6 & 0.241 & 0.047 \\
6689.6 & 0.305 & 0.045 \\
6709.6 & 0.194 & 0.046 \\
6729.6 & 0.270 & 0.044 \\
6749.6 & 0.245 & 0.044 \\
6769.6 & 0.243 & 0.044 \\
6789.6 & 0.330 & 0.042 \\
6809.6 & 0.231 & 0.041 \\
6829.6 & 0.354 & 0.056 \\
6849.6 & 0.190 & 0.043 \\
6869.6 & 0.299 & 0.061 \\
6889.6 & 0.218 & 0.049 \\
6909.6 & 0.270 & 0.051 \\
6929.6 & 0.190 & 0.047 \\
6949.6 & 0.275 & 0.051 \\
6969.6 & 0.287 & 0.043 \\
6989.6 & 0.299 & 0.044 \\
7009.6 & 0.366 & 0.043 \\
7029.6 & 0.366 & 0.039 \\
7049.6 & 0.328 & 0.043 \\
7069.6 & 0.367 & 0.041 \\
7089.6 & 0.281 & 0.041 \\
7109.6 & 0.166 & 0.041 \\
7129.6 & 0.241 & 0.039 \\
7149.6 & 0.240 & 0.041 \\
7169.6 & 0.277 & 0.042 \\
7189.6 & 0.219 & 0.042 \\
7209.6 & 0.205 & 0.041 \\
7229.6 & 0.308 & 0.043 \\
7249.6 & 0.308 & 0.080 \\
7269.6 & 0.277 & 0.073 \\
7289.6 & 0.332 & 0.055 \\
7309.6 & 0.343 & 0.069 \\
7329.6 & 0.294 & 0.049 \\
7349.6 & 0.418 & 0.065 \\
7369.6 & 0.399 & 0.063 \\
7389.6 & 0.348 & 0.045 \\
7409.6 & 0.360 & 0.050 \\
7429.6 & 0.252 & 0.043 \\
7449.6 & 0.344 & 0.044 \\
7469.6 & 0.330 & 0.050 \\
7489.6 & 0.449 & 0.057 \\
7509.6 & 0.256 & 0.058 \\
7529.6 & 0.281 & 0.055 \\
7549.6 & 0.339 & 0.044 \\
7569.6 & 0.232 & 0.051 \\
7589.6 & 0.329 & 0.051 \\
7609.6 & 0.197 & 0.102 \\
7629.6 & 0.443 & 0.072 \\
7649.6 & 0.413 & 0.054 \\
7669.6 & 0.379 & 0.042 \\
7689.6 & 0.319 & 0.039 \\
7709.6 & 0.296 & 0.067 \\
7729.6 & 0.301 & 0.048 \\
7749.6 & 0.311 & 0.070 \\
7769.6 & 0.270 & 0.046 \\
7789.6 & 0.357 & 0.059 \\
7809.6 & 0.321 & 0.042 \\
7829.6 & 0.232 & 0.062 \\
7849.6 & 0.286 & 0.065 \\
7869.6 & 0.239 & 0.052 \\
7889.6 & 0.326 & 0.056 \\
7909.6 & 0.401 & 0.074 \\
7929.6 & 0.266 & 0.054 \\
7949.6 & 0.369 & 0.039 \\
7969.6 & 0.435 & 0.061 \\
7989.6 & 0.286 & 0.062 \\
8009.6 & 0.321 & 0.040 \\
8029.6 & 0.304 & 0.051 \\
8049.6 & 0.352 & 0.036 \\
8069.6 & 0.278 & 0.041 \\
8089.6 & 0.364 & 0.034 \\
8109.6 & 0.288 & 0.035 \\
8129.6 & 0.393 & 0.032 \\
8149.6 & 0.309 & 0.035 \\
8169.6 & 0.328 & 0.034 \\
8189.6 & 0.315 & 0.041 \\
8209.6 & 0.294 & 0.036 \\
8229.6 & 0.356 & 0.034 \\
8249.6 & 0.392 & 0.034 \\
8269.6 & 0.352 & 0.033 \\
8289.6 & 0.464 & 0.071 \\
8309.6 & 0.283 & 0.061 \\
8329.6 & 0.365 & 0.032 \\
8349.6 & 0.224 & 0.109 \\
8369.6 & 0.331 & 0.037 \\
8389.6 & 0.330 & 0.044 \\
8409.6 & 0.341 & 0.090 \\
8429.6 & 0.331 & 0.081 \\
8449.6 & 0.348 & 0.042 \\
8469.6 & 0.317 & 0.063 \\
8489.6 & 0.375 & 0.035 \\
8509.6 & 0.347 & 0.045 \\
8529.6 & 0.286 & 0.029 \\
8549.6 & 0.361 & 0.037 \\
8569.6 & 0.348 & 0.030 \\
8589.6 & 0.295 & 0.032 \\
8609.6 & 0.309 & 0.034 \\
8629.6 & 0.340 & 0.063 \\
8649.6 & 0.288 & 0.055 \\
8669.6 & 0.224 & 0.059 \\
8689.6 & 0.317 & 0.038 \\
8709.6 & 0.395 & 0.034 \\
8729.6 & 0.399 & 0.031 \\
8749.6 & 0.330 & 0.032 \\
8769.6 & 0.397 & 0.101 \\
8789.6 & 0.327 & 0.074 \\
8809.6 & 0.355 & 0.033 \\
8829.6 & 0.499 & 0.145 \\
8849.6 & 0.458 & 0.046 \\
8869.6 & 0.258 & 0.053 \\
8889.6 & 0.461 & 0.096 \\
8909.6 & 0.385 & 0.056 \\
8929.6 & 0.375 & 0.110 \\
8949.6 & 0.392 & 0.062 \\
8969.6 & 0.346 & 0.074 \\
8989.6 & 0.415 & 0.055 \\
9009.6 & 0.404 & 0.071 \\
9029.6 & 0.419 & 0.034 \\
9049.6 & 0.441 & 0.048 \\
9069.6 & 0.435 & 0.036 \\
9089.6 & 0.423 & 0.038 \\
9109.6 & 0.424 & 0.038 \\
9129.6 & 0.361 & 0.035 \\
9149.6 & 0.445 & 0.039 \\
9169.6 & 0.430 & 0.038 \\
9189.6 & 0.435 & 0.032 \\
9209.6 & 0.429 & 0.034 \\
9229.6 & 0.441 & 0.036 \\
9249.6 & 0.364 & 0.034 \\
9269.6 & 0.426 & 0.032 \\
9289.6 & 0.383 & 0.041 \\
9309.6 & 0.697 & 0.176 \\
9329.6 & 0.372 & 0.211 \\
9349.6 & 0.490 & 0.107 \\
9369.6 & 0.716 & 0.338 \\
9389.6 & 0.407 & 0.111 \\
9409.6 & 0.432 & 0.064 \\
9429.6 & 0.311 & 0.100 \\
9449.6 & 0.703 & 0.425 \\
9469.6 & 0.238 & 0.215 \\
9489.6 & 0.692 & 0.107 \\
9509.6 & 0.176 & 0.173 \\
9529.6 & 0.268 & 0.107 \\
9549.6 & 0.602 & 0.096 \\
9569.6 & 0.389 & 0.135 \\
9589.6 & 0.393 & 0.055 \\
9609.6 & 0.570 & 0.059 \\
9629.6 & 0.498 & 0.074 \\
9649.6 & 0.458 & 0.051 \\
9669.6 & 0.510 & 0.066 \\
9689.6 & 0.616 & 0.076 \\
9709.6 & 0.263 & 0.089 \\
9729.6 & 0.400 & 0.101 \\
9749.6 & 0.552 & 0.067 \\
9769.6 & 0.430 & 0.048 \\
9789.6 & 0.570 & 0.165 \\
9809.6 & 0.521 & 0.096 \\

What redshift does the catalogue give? 0.66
